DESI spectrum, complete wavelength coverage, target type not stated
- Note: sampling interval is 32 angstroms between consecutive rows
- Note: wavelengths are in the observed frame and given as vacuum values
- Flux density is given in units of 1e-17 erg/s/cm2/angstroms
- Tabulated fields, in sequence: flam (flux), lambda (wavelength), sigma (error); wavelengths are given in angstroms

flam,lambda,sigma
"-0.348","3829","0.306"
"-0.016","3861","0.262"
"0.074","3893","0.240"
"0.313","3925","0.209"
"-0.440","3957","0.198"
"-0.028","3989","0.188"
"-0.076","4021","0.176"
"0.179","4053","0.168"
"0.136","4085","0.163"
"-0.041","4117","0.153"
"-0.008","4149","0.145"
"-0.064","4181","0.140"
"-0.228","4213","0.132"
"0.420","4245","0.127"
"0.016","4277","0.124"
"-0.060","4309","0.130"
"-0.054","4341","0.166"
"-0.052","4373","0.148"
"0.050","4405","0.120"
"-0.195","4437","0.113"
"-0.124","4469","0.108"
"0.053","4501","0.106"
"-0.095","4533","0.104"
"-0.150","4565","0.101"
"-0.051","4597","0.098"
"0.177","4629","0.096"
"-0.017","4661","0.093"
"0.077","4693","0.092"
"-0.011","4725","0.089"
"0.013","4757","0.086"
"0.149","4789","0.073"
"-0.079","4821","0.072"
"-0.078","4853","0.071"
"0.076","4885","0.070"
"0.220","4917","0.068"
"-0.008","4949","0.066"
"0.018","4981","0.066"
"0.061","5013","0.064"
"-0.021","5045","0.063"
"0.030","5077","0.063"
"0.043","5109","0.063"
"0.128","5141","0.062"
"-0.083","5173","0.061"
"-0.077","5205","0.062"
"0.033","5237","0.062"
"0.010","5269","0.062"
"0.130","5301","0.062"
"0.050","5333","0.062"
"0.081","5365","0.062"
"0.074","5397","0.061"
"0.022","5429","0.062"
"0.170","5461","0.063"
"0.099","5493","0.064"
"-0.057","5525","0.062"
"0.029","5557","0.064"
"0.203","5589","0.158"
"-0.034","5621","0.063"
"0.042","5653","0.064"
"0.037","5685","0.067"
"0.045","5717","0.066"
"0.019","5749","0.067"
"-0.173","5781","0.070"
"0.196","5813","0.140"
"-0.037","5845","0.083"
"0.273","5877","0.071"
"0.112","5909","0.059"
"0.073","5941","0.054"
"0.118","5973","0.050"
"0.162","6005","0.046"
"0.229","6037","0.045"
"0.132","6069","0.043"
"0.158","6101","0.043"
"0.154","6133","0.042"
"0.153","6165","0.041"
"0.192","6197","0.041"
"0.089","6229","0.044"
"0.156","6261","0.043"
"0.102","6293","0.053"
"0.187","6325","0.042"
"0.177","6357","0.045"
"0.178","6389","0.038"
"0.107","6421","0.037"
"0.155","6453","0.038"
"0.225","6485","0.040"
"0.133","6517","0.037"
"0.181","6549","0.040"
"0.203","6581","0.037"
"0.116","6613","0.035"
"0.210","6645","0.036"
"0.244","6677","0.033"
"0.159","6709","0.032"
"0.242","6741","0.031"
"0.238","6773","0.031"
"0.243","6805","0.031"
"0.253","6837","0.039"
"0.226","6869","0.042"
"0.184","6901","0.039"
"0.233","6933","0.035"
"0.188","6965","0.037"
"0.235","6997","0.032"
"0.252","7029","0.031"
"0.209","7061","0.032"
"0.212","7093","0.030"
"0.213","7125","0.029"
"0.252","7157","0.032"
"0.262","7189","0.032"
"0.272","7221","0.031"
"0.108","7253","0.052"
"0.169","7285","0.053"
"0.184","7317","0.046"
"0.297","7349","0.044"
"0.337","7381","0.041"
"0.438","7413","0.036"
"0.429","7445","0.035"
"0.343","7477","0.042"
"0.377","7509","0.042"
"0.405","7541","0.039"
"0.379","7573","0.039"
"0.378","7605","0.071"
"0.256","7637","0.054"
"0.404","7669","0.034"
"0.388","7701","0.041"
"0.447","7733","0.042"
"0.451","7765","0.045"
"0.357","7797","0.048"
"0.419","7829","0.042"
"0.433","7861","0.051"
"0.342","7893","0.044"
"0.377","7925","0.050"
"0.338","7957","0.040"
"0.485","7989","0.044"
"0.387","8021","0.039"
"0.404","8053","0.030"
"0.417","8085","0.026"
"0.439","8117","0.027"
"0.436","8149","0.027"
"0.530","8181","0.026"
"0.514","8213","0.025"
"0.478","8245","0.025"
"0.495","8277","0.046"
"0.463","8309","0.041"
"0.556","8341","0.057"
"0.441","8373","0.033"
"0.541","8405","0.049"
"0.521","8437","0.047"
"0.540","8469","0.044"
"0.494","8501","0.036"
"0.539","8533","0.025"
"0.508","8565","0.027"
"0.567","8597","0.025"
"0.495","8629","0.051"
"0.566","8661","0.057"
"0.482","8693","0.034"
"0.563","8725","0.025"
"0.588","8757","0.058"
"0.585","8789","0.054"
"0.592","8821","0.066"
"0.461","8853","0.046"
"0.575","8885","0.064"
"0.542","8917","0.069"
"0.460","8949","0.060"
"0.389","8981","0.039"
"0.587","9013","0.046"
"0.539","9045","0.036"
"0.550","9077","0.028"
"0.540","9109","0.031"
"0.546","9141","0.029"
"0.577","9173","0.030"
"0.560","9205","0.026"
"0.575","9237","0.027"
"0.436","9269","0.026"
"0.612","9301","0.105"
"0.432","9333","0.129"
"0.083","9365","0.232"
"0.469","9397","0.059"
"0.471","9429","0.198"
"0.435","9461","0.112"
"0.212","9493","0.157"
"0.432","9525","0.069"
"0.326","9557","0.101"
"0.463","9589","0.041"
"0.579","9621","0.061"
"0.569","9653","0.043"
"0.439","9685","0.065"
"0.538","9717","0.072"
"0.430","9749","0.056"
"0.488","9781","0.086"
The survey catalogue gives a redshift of 0.85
